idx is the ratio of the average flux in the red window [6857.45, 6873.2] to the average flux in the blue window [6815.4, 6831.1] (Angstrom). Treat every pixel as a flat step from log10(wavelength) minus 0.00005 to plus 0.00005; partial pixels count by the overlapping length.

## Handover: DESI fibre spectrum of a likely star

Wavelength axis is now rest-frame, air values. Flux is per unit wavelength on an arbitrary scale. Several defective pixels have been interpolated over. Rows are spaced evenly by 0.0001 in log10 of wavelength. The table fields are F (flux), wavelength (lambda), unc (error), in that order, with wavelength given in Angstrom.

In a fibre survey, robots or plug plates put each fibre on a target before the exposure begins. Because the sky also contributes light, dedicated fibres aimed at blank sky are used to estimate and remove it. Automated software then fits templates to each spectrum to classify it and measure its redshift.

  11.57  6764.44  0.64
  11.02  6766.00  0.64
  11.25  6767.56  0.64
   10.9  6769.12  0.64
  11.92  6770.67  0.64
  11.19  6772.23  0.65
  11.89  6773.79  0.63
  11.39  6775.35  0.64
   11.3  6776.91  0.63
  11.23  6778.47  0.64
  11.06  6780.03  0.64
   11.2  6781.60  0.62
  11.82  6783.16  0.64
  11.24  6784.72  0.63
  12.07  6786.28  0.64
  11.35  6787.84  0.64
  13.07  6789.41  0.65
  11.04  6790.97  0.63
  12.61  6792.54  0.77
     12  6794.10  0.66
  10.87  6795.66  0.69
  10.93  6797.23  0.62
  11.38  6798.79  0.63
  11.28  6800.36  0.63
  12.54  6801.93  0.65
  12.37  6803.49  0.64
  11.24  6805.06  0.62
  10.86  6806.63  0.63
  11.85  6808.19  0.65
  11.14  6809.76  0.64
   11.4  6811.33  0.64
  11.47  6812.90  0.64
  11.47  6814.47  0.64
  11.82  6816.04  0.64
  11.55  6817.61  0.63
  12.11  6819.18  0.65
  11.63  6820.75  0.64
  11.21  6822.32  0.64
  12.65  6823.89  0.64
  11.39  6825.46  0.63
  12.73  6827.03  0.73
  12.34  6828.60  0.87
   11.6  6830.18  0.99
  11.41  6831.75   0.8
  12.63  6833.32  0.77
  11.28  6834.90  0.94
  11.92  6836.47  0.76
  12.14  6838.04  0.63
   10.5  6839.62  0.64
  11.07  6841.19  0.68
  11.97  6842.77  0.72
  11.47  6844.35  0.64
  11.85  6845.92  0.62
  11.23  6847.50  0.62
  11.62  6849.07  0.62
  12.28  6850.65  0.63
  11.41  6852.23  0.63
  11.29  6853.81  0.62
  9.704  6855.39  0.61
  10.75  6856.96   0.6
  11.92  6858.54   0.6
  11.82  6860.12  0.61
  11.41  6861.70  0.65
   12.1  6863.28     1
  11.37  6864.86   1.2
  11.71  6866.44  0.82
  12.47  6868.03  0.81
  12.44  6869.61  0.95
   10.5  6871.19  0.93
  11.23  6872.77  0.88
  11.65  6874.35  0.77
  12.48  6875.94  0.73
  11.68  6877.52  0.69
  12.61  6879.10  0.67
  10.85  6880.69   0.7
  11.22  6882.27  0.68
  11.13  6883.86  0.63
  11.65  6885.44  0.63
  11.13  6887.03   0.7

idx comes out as 0.98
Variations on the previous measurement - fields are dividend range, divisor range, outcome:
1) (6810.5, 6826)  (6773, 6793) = 1.00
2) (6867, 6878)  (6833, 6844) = 1.02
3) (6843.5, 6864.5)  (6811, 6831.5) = 0.97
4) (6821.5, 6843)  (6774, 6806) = 1.01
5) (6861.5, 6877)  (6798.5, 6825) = 1.01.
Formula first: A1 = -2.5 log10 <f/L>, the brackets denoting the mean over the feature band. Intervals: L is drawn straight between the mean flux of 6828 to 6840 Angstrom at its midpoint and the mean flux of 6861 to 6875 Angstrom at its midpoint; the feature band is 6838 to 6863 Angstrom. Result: 0.03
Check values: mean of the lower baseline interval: 11.8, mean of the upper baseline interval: 11.7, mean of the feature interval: 11.4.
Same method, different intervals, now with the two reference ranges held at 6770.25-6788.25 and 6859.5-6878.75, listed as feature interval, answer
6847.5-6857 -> 0.046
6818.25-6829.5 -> -0.036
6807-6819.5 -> 0.002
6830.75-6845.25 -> 0.005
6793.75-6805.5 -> -0.004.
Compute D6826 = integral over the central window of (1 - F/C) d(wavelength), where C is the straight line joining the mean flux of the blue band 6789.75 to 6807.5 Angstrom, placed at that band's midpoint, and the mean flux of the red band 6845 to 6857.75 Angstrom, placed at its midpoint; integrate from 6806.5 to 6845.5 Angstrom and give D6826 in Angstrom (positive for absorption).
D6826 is -0.8 Angstrom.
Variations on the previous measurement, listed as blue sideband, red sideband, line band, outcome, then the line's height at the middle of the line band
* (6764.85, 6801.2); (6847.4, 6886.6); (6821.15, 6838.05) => -0.6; 11.5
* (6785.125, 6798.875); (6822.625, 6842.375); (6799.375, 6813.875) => 0.2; 11.7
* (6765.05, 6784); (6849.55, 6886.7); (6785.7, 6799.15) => -0.4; 11.4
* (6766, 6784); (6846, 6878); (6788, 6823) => -0.6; 11.4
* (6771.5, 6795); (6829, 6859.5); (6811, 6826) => -0.2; 11.5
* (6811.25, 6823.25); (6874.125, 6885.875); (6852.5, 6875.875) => 0.3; 11.6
